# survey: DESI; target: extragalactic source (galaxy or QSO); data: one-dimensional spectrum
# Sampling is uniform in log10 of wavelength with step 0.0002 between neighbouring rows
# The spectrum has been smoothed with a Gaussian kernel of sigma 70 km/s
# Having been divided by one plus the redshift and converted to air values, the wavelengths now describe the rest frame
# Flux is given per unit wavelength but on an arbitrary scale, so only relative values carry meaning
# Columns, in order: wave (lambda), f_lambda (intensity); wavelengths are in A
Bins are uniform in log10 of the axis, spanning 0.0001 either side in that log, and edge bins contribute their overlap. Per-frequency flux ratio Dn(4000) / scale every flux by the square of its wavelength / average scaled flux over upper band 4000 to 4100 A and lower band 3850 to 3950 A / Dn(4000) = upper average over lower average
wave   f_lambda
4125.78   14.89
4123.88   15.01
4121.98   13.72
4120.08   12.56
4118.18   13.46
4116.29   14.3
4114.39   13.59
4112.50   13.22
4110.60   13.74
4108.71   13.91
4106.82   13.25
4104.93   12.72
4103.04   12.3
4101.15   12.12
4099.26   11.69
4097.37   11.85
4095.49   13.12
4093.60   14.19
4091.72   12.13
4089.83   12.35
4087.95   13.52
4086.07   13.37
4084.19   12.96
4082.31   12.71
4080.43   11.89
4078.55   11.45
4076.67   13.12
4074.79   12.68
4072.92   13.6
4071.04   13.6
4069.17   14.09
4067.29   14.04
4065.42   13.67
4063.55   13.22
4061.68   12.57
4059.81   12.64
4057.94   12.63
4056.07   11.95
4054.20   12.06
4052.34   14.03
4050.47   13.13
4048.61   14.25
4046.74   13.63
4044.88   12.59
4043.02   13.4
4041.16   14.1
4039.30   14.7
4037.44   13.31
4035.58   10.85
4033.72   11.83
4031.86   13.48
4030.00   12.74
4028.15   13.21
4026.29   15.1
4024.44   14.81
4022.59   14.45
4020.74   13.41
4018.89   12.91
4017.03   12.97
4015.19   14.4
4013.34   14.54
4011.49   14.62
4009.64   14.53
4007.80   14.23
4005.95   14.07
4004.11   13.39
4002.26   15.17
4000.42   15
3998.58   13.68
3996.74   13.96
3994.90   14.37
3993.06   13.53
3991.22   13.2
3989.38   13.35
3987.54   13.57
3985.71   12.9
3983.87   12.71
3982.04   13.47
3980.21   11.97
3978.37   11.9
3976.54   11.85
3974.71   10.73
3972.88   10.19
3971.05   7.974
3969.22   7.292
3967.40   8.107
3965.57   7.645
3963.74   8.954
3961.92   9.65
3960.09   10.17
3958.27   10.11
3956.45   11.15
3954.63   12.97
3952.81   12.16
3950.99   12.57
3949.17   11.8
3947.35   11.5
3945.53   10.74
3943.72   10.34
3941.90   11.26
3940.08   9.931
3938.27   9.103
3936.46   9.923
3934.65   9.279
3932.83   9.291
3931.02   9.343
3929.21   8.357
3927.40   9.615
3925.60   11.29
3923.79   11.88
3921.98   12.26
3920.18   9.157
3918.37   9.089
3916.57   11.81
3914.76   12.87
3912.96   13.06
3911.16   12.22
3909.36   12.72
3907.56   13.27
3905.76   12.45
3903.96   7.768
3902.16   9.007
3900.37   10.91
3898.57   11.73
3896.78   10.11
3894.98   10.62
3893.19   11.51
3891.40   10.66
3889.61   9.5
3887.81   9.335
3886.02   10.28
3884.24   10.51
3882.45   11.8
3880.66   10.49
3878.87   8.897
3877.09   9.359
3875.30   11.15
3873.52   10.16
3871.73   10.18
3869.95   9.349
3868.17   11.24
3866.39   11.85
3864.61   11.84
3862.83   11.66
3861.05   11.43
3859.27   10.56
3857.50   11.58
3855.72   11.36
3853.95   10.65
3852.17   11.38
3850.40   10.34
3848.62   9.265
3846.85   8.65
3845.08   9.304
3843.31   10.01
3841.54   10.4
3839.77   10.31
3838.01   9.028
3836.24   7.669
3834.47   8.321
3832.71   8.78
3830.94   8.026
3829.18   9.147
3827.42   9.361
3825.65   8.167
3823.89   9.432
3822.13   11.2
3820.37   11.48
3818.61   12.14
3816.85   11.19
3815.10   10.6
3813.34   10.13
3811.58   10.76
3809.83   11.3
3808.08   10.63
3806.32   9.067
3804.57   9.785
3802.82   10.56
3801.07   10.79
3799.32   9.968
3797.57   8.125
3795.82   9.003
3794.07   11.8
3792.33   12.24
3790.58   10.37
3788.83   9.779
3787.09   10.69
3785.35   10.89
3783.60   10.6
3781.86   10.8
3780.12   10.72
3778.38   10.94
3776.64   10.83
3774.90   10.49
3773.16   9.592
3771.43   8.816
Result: 1.34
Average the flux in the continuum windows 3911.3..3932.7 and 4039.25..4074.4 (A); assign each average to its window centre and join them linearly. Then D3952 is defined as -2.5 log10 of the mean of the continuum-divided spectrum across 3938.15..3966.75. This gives 0.07 mag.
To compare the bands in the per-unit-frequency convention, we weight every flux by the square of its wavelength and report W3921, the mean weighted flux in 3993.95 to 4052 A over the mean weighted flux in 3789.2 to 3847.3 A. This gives 1.54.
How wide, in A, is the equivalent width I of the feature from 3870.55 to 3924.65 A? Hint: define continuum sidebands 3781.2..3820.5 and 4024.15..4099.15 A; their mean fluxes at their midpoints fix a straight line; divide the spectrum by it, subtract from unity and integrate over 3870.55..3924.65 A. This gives 3.1 A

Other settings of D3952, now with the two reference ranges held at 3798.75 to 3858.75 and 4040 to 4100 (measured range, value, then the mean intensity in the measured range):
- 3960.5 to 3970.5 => 0.361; 8.41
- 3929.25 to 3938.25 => 0.213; 9.32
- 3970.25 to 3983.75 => 0.056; 11.3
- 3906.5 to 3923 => -0.071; 11.8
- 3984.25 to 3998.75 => -0.126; 13.5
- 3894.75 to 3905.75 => 0.075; 10.2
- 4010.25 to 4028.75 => -0.137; 14.1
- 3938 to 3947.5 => 0.094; 10.5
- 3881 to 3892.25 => 0.040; 10.4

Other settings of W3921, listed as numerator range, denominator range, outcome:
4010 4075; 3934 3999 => 1.24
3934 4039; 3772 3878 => 1.29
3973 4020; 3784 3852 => 1.47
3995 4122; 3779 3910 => 1.43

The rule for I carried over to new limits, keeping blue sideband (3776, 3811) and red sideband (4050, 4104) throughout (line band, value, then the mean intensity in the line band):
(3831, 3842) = 1.9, 8.96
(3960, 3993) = 2.9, 11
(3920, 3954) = 3.2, 10.6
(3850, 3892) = 1.7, 10.7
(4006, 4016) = -1.7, 14.4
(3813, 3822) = -0.4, 11.2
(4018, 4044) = -2.1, 13.5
